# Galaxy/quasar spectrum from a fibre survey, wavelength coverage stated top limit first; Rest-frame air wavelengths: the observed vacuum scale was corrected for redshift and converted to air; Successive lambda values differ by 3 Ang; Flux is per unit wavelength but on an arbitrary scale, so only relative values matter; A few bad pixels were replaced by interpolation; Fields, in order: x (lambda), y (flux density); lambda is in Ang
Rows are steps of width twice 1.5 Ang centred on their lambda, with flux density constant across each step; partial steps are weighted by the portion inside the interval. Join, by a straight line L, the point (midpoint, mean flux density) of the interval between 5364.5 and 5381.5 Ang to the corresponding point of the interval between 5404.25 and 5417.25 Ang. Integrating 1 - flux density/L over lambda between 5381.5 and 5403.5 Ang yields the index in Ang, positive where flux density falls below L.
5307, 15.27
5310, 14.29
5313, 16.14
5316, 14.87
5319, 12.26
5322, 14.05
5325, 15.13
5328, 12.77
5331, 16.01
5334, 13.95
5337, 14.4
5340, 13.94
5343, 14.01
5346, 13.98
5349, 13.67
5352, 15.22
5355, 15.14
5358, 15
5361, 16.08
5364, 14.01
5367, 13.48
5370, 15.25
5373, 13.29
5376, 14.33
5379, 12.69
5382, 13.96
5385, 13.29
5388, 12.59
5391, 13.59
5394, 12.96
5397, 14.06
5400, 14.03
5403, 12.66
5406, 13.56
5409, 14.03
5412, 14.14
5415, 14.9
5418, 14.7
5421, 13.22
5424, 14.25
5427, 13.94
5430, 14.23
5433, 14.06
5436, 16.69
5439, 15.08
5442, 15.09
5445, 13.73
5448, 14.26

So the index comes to 0.9 Ang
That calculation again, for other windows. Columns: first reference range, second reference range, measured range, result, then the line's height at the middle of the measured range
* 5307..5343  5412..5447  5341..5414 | 2.41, 14.4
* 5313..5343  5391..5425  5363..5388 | 0.53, 14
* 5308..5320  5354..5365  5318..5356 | 1.55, 14.8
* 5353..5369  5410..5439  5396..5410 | 0.90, 14.6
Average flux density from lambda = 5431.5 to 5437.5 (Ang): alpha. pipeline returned 15.4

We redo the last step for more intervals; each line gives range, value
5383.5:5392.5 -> 13.2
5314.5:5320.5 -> 13.6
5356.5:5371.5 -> 14.8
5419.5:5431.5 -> 13.9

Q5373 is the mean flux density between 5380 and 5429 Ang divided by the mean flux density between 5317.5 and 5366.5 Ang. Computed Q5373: 0.96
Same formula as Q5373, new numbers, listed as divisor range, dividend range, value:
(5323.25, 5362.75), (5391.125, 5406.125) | 0.92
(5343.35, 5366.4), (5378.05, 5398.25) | 0.91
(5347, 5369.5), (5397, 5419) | 0.95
